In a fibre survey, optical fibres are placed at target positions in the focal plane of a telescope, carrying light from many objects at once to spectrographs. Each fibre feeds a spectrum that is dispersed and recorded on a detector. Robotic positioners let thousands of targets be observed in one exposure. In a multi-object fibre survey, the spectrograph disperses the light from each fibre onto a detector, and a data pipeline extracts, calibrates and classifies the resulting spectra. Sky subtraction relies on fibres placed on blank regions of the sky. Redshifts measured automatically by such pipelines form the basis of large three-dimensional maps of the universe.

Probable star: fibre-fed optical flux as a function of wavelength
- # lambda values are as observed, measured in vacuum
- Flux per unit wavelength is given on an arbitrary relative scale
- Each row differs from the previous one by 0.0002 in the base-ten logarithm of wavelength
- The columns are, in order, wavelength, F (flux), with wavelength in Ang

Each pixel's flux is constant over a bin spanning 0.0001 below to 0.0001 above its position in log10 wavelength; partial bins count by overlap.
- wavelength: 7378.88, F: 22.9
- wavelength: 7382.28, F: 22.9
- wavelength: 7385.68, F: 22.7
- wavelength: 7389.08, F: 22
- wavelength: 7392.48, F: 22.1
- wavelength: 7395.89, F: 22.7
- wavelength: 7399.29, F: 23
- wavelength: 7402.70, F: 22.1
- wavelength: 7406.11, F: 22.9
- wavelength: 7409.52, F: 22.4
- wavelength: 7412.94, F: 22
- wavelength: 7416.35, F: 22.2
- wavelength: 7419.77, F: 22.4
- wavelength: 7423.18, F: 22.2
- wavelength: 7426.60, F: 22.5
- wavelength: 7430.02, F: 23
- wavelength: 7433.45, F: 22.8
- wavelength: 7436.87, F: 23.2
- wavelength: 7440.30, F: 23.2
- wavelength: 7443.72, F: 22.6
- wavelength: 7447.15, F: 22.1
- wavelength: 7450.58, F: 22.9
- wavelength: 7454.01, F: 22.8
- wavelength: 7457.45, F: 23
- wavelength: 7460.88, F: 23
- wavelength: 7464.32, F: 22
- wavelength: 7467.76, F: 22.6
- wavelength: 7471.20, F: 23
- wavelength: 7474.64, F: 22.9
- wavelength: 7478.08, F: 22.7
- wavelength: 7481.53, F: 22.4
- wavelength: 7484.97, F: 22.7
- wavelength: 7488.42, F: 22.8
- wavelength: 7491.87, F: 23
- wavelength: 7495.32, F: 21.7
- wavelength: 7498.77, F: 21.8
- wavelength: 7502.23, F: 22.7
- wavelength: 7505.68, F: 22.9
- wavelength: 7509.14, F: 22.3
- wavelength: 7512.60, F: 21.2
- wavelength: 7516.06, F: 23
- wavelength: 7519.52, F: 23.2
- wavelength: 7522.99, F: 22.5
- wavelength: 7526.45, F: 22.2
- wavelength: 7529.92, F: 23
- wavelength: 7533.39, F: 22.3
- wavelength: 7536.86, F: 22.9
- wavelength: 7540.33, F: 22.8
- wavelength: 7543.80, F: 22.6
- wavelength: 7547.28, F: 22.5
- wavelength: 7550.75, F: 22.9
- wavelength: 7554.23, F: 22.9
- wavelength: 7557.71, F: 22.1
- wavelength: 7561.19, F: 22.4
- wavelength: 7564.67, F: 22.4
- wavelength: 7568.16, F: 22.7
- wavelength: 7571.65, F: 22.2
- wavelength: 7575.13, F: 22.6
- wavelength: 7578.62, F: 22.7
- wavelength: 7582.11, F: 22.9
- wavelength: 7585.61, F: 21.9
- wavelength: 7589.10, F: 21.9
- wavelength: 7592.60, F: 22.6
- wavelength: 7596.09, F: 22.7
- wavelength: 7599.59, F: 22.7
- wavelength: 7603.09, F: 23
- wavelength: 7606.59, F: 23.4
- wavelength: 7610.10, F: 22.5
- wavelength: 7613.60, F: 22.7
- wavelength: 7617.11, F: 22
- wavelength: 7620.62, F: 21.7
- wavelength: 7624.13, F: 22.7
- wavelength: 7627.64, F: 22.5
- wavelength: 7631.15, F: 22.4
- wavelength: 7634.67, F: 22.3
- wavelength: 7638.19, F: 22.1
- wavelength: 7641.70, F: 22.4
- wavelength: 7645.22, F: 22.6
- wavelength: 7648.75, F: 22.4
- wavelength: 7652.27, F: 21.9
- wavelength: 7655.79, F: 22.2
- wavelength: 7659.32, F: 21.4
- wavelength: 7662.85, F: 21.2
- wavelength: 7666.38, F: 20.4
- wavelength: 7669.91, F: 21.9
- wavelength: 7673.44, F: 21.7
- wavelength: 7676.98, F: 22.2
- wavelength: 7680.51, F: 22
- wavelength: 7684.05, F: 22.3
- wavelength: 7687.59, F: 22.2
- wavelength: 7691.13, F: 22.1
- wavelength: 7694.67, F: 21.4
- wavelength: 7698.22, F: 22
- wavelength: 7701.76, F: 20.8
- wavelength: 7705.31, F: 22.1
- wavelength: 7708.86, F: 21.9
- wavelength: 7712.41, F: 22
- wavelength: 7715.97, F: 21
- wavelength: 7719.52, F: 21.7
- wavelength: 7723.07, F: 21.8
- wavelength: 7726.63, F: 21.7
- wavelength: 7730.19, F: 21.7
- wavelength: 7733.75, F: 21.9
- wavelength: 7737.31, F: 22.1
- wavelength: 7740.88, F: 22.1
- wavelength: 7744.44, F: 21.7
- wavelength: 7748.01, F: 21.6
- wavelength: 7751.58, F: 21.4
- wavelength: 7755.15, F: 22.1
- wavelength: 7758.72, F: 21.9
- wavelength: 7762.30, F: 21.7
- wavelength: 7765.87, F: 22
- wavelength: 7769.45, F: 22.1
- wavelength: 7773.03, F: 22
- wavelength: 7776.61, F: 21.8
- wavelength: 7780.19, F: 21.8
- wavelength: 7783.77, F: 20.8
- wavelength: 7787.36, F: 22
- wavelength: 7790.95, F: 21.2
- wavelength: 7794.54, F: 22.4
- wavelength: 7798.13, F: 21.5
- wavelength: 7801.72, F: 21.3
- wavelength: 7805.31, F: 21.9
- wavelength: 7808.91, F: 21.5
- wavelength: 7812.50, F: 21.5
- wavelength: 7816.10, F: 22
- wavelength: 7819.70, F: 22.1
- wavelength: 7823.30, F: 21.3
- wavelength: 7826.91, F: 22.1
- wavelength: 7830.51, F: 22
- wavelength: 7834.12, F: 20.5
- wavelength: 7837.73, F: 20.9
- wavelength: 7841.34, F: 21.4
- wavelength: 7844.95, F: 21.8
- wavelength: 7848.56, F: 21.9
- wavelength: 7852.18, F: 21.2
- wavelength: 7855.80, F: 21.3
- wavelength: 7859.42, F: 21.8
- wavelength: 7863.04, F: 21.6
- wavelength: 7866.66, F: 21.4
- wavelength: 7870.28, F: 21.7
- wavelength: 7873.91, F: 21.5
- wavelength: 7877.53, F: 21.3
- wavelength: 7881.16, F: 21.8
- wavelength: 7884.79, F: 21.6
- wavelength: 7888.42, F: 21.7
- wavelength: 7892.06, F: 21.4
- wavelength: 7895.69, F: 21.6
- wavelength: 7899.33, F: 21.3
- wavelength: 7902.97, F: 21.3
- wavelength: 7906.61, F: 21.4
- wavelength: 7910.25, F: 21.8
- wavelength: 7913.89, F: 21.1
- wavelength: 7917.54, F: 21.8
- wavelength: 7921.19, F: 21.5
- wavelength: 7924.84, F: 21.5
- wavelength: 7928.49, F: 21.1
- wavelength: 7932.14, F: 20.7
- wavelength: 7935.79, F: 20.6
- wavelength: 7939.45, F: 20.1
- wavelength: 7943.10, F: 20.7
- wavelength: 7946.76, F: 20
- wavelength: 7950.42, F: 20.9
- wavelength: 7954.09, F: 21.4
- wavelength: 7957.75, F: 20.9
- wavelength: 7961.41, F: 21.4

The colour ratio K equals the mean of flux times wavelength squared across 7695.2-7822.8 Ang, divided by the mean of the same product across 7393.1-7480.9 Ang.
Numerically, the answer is 1.05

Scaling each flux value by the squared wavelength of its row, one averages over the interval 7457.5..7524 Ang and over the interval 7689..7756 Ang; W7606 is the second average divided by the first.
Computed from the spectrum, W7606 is 1.0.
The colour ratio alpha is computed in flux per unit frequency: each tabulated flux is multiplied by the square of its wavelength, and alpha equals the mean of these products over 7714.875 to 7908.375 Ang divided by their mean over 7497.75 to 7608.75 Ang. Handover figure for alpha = 1.0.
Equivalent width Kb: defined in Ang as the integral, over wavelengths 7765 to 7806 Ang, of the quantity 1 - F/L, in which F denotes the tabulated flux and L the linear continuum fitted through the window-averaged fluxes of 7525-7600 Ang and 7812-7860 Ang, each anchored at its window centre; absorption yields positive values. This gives 0.0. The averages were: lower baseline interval 22.5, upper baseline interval 21.5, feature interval 21.7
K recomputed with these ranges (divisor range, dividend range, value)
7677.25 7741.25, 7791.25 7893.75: 1.02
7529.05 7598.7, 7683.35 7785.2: 1.01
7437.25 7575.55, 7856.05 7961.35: 1.05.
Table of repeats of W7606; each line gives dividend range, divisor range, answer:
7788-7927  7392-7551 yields 1.06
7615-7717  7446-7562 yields 1.01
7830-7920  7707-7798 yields 1.02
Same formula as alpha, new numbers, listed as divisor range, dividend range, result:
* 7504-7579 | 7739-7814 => 1.02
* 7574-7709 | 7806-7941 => 1.03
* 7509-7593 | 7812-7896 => 1.04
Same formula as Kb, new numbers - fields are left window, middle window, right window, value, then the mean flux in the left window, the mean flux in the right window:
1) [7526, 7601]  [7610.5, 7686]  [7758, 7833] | 0.7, 22.5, 21.7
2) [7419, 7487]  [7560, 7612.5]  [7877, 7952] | -0.7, 22.7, 21.2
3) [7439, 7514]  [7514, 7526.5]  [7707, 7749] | -0.2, 22.6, 21.8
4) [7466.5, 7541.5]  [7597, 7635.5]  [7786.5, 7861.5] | -0.5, 22.6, 21.6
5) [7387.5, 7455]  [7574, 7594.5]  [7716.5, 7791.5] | -0.2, 22.6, 21.8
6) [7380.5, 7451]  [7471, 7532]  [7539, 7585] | 0.1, 22.6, 22.6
